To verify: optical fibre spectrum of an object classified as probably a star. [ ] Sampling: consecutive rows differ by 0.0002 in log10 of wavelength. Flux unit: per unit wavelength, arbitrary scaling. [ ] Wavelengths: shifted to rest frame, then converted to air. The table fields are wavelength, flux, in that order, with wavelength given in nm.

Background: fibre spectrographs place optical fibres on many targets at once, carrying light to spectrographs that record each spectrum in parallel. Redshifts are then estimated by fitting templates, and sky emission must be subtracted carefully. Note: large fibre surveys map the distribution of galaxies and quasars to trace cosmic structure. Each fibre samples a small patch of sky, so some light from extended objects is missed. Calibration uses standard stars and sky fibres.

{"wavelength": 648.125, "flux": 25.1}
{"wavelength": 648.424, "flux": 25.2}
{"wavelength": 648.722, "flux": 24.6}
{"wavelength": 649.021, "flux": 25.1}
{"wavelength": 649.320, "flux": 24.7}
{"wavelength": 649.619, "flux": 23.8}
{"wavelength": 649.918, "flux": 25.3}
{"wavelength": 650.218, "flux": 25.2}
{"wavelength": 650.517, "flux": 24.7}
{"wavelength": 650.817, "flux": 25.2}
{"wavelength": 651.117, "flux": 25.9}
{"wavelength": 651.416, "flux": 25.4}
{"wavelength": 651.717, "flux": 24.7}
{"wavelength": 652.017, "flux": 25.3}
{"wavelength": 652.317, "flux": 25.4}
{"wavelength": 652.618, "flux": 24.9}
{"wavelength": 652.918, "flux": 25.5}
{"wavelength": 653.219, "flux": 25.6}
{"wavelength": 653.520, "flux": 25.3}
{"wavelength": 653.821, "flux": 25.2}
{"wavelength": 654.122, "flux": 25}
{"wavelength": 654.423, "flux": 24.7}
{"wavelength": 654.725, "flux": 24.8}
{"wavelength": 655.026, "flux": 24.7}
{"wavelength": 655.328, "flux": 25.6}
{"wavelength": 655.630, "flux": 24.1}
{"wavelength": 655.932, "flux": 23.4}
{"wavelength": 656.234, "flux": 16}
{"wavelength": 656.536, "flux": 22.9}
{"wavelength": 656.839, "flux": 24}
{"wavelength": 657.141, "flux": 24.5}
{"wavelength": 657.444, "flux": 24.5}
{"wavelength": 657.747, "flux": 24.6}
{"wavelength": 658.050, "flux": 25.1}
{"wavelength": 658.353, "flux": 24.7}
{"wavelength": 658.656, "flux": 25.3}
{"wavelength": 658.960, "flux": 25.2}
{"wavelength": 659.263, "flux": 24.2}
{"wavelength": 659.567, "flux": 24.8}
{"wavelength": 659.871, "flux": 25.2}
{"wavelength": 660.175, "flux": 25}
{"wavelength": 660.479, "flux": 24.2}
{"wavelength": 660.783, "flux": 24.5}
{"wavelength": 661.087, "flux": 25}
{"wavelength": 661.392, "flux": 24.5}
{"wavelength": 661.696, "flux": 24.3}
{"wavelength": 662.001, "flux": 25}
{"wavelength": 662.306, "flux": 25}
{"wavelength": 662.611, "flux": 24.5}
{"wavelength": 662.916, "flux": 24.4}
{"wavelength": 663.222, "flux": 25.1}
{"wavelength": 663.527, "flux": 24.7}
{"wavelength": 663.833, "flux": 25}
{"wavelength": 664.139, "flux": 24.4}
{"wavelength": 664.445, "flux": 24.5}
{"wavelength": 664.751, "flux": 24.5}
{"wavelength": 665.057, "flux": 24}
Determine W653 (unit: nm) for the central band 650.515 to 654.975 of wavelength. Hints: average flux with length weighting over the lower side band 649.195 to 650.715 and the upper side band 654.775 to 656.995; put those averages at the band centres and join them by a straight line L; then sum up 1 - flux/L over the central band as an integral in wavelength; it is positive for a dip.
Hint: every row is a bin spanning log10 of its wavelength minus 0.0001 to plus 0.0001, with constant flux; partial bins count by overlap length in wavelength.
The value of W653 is -0.23 nm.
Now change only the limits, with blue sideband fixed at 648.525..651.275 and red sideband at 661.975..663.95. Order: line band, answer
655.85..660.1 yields 0.161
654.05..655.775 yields 0.006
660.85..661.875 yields 0.009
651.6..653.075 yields -0.014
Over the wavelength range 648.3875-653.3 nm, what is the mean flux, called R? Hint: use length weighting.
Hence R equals 25.1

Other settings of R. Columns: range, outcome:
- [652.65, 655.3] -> 25.1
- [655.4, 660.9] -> 24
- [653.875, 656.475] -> 23.6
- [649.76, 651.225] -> 25.2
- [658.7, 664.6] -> 24.7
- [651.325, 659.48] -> 24.5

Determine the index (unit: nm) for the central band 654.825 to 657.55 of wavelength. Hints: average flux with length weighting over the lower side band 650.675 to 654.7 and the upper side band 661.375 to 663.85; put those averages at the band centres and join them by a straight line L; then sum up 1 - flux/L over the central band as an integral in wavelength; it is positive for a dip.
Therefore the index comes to 0.189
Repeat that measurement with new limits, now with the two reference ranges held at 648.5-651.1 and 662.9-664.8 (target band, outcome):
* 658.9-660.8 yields 0.001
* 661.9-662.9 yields -0.003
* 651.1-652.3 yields -0.020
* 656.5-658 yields 0.031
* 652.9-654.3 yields -0.026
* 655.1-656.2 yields 0.058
